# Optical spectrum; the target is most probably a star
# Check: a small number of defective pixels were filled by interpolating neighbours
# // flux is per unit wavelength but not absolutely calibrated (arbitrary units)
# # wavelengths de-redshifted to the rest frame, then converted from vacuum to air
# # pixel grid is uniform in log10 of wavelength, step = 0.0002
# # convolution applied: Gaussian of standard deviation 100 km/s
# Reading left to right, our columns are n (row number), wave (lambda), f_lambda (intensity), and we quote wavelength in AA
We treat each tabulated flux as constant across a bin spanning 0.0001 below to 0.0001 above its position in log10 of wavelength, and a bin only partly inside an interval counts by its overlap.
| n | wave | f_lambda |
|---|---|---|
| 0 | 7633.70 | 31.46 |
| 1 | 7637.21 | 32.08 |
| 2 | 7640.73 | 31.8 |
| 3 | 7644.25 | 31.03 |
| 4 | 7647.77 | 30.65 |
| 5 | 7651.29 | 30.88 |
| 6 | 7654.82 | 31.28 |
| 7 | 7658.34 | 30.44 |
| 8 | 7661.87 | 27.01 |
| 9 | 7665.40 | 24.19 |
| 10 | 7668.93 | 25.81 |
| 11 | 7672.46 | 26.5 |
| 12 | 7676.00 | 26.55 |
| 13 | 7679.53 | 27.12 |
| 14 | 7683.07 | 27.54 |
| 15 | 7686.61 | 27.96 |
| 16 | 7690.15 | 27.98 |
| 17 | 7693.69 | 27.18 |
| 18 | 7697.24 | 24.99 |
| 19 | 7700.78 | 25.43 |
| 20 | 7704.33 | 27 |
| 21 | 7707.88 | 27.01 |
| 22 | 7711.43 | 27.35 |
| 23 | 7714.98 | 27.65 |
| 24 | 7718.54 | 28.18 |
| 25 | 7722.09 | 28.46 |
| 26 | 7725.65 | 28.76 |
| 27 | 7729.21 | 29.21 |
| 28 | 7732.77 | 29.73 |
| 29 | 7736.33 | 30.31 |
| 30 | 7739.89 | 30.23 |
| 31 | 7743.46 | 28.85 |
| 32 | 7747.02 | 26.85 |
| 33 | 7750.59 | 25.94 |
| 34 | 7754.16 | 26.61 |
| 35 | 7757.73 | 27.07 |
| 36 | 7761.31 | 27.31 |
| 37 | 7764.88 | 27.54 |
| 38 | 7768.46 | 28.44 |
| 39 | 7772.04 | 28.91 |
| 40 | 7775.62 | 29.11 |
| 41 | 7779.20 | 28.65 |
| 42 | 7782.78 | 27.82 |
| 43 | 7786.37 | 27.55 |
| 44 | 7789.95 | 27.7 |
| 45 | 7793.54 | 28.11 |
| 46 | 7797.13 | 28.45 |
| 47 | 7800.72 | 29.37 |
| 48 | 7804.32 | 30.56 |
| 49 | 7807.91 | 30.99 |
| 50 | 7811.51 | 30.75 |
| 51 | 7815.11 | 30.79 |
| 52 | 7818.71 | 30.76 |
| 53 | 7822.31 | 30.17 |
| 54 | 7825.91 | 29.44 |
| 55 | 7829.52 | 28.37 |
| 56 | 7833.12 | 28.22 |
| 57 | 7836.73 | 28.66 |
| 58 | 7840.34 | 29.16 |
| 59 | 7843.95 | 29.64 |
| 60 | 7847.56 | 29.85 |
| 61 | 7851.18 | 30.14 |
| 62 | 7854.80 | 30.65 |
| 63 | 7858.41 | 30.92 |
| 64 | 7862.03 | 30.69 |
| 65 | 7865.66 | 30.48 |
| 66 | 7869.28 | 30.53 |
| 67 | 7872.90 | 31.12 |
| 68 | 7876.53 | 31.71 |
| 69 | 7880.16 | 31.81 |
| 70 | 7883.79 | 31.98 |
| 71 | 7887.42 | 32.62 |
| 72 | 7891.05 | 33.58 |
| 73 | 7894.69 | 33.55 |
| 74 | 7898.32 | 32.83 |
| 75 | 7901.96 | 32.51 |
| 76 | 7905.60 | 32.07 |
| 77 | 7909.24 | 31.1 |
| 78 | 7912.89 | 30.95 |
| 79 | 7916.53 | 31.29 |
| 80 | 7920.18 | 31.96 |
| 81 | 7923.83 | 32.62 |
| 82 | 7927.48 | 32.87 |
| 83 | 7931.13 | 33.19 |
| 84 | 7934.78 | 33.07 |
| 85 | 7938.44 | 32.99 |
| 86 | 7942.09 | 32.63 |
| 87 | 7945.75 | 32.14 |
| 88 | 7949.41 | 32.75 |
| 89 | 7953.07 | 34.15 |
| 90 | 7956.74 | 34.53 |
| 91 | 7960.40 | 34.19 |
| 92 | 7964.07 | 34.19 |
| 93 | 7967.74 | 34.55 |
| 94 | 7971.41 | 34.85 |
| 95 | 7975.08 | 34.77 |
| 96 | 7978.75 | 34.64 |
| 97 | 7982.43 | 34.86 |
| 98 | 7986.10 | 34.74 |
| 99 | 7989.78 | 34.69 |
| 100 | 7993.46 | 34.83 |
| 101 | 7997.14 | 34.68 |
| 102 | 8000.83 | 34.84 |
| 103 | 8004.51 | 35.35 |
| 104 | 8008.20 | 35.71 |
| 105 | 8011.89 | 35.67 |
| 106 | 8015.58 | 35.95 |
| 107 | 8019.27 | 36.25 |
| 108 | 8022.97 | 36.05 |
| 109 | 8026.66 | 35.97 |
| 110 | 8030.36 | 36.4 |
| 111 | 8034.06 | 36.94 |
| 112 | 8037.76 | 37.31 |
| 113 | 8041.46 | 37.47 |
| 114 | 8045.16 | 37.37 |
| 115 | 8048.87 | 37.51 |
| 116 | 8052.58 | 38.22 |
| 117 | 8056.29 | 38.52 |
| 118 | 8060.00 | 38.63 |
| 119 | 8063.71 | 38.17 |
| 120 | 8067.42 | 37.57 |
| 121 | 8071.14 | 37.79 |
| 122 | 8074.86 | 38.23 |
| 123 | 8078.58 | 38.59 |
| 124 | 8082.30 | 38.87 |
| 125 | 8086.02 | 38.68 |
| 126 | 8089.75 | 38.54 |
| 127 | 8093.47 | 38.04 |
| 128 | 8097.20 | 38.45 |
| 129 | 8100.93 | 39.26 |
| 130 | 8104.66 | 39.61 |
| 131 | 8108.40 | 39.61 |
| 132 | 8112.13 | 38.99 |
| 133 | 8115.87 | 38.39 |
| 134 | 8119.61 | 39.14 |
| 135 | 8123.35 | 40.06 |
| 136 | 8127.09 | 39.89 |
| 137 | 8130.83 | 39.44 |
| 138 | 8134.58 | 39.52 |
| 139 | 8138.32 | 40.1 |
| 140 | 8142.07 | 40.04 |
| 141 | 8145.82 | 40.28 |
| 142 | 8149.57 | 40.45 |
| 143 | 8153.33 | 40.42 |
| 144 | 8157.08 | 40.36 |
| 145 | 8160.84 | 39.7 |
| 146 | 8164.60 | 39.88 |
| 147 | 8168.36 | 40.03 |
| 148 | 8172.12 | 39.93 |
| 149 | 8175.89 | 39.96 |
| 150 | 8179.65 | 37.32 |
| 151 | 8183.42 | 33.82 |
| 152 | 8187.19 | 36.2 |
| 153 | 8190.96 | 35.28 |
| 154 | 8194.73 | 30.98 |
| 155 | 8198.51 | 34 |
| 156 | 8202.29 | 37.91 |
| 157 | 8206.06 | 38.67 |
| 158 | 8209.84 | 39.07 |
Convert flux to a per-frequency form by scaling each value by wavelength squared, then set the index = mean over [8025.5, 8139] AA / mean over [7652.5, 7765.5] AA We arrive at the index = 1.5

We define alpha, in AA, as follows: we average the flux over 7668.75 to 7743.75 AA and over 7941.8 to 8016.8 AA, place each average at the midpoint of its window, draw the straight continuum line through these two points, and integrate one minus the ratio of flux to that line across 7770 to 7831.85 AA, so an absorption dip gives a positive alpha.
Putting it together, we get 1.7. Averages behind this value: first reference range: 27.7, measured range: 29.3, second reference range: 34.5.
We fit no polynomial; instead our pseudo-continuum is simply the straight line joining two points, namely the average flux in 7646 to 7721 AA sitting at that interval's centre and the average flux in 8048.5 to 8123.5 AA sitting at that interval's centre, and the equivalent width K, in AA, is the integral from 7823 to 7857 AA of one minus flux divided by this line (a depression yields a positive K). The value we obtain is 2.6 AA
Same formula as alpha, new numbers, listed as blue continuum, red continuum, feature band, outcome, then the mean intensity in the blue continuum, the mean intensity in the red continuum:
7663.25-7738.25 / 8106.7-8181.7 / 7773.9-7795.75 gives 1.14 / 27.4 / 39.7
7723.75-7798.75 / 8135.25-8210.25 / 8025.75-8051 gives -1.50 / 28.2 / 38.2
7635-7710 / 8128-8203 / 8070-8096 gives -1.29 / 28.1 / 38.3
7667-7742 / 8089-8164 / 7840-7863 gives 1.16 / 27.7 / 39.5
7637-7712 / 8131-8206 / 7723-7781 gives 2.46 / 28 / 38.3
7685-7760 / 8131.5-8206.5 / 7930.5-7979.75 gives -0.80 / 27.7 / 38.3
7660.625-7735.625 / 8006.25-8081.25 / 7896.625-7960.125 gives 2.43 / 27.3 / 37.2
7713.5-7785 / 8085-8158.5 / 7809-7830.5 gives 0.18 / 28.3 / 39.5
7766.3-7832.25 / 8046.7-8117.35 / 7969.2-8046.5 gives 0.85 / 29.2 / 38.5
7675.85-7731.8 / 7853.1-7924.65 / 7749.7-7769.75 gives 1.10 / 27.5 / 31.7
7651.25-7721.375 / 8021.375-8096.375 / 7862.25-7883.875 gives 0.92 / 27.3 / 37.8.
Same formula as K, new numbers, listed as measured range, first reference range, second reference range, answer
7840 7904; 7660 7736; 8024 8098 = 1.9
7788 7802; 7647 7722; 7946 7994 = 0.8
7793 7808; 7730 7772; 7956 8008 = 0.1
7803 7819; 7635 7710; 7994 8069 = 0.3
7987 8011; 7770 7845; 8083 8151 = 0.3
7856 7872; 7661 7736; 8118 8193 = 0.4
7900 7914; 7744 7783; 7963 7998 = 0.3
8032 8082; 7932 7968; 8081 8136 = -0.8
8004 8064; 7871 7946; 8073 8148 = -0.5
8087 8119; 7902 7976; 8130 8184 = -0.8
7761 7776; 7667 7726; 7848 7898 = 0.3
